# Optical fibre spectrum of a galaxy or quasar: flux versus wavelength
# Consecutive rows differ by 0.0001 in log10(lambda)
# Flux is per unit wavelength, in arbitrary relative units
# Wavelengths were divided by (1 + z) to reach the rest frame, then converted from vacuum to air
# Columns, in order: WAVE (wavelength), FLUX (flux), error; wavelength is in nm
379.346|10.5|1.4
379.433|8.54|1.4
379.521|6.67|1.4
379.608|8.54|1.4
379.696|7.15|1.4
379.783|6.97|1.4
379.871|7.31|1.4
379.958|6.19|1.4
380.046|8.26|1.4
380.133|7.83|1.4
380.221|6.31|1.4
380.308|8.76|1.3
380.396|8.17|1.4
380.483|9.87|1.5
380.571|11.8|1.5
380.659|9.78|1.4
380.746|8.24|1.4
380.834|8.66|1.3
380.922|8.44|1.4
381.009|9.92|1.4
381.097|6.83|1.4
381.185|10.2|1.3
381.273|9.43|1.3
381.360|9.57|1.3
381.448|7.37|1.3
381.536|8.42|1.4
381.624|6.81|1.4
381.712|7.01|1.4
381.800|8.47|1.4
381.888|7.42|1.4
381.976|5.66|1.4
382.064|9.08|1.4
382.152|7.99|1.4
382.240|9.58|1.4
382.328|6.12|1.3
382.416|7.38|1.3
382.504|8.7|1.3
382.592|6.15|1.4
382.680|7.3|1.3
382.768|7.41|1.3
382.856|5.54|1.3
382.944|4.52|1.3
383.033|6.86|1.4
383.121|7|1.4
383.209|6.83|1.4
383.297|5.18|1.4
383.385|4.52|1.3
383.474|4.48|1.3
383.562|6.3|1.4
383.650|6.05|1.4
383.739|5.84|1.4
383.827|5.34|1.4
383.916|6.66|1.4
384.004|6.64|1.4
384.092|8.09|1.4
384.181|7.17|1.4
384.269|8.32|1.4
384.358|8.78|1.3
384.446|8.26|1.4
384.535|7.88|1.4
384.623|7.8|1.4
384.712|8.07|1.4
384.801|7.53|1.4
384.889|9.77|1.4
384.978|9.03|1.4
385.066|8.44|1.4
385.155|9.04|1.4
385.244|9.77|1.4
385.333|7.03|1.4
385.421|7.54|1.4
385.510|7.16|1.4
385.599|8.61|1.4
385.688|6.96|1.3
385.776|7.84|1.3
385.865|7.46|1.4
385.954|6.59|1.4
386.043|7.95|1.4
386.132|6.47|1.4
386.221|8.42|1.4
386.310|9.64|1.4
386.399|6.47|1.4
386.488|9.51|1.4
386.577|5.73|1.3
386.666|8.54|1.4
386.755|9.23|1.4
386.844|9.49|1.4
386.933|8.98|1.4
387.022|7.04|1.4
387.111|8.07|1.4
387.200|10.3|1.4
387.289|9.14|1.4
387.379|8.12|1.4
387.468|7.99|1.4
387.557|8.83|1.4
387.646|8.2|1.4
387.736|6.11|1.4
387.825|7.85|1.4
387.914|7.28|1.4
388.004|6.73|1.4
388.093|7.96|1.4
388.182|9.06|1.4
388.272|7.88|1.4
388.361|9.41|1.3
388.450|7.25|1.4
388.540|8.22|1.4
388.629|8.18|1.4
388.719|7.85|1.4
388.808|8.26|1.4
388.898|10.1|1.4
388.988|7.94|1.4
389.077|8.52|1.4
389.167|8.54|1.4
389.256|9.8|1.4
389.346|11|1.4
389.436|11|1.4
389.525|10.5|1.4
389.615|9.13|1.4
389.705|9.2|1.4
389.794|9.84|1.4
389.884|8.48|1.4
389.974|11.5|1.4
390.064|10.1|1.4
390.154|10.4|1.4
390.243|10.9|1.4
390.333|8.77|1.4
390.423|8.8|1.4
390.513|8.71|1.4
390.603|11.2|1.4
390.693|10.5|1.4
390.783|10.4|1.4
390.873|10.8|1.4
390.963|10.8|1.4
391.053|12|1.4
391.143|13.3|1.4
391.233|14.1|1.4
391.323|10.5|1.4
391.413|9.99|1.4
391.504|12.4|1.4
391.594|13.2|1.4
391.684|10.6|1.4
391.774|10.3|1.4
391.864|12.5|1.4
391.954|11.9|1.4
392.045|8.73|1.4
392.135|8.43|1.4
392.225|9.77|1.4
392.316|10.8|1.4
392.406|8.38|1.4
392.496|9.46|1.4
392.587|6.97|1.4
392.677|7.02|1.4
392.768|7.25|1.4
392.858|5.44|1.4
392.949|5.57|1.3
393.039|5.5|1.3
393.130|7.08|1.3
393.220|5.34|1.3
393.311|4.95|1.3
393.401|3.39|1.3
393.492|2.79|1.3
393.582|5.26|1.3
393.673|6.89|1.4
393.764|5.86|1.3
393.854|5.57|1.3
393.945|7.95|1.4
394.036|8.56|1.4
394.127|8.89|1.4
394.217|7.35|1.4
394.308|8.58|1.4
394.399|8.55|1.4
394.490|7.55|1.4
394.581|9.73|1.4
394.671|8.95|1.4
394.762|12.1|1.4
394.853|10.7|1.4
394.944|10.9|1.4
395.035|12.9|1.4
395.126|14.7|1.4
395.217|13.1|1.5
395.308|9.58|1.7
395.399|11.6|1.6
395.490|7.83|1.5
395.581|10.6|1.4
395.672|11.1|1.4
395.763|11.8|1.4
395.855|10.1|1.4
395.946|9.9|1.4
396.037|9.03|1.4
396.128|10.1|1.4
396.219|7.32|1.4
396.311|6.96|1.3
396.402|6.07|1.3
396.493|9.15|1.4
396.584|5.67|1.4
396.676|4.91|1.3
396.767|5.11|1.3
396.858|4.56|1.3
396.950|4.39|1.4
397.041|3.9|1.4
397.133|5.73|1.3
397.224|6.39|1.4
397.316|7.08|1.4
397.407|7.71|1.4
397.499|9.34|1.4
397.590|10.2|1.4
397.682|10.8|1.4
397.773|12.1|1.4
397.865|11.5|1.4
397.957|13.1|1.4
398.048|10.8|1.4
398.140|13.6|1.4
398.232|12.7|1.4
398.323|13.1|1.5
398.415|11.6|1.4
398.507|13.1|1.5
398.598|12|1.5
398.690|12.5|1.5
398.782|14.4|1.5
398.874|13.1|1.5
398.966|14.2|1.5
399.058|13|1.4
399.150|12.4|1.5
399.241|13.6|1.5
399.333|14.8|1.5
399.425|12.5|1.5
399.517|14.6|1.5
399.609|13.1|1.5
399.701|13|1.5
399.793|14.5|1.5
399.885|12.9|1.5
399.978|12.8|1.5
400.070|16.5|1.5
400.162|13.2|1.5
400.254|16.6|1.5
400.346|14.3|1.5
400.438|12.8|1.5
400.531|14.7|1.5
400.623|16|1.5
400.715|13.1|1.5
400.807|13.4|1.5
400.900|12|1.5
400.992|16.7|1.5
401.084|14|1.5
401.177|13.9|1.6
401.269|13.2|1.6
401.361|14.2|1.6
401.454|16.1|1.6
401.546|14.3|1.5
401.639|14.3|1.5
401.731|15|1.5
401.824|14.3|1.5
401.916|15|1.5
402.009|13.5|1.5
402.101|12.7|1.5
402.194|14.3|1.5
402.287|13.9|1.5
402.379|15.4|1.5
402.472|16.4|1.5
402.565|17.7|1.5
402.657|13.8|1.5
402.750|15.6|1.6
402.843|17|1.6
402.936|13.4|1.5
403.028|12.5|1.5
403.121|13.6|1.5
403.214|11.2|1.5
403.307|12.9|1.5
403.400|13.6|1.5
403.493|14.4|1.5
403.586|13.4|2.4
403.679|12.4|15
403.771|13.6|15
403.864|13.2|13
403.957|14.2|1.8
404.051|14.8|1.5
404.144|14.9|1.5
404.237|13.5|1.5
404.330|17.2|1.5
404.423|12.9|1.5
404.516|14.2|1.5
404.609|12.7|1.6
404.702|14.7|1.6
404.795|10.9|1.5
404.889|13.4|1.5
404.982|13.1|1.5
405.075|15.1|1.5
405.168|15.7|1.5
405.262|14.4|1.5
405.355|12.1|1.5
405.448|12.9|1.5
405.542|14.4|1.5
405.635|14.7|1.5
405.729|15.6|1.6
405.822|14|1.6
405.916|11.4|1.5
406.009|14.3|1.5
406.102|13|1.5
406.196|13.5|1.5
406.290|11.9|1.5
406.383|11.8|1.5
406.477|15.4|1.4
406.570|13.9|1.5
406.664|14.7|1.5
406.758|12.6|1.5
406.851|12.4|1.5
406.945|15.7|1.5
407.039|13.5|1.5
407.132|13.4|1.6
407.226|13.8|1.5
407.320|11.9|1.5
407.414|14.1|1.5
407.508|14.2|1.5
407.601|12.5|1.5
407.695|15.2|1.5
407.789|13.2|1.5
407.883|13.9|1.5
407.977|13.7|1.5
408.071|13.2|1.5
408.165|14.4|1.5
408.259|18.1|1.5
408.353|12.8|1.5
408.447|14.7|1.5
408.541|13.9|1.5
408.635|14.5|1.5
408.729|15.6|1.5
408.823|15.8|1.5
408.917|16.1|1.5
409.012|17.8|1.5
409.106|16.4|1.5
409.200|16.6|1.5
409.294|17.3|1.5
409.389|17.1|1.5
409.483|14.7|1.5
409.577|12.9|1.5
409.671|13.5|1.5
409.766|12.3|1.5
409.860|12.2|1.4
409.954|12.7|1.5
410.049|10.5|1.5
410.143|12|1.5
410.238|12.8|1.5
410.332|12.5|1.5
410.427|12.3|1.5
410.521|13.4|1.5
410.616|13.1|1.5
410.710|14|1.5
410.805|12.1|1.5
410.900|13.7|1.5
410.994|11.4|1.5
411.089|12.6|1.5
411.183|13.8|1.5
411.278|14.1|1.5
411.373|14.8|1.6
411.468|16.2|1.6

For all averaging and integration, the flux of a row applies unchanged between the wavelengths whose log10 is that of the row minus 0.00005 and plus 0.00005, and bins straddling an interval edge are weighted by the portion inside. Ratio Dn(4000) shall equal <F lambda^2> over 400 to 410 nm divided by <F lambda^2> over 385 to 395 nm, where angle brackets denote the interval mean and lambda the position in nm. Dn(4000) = 1.76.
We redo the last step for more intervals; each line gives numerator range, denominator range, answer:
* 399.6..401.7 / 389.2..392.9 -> 1.47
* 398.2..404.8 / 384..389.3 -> 1.84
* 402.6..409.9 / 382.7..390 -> 1.95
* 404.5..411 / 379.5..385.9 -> 2.06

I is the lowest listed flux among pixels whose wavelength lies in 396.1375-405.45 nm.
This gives 3.9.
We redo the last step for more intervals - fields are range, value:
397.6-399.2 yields 10.8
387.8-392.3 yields 6.73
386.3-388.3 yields 5.73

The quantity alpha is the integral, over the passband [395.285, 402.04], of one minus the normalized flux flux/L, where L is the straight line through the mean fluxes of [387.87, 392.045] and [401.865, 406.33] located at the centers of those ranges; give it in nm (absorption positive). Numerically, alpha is 0.46 nm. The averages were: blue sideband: 9.9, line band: 11.6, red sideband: 13.9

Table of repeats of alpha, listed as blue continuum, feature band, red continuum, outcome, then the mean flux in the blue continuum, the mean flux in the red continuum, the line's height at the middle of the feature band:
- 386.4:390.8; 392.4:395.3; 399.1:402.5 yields 0.850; 8.88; 14.2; 11.1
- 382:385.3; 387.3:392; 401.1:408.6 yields -0.237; 7.27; 14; 9.17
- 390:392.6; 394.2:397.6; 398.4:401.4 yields 0.971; 10.6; 13.7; 12.3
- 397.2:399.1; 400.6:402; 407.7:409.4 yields -0.178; 11.6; 15.2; 12.7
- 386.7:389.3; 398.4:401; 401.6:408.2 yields -0.319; 8.36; 13.9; 12.2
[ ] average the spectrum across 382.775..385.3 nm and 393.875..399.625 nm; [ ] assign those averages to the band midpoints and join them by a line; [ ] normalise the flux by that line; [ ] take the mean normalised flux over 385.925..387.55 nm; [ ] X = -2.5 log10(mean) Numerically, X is -0.06 mag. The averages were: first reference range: 7.14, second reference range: 10.1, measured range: 8.23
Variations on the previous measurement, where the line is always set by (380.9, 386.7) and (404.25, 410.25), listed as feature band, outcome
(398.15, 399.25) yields -0.12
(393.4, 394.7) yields 0.40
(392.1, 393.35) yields 0.34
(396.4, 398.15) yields 0.37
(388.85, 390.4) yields -0.07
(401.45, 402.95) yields -0.18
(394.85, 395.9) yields -0.05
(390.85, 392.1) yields -0.19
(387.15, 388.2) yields 0.06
